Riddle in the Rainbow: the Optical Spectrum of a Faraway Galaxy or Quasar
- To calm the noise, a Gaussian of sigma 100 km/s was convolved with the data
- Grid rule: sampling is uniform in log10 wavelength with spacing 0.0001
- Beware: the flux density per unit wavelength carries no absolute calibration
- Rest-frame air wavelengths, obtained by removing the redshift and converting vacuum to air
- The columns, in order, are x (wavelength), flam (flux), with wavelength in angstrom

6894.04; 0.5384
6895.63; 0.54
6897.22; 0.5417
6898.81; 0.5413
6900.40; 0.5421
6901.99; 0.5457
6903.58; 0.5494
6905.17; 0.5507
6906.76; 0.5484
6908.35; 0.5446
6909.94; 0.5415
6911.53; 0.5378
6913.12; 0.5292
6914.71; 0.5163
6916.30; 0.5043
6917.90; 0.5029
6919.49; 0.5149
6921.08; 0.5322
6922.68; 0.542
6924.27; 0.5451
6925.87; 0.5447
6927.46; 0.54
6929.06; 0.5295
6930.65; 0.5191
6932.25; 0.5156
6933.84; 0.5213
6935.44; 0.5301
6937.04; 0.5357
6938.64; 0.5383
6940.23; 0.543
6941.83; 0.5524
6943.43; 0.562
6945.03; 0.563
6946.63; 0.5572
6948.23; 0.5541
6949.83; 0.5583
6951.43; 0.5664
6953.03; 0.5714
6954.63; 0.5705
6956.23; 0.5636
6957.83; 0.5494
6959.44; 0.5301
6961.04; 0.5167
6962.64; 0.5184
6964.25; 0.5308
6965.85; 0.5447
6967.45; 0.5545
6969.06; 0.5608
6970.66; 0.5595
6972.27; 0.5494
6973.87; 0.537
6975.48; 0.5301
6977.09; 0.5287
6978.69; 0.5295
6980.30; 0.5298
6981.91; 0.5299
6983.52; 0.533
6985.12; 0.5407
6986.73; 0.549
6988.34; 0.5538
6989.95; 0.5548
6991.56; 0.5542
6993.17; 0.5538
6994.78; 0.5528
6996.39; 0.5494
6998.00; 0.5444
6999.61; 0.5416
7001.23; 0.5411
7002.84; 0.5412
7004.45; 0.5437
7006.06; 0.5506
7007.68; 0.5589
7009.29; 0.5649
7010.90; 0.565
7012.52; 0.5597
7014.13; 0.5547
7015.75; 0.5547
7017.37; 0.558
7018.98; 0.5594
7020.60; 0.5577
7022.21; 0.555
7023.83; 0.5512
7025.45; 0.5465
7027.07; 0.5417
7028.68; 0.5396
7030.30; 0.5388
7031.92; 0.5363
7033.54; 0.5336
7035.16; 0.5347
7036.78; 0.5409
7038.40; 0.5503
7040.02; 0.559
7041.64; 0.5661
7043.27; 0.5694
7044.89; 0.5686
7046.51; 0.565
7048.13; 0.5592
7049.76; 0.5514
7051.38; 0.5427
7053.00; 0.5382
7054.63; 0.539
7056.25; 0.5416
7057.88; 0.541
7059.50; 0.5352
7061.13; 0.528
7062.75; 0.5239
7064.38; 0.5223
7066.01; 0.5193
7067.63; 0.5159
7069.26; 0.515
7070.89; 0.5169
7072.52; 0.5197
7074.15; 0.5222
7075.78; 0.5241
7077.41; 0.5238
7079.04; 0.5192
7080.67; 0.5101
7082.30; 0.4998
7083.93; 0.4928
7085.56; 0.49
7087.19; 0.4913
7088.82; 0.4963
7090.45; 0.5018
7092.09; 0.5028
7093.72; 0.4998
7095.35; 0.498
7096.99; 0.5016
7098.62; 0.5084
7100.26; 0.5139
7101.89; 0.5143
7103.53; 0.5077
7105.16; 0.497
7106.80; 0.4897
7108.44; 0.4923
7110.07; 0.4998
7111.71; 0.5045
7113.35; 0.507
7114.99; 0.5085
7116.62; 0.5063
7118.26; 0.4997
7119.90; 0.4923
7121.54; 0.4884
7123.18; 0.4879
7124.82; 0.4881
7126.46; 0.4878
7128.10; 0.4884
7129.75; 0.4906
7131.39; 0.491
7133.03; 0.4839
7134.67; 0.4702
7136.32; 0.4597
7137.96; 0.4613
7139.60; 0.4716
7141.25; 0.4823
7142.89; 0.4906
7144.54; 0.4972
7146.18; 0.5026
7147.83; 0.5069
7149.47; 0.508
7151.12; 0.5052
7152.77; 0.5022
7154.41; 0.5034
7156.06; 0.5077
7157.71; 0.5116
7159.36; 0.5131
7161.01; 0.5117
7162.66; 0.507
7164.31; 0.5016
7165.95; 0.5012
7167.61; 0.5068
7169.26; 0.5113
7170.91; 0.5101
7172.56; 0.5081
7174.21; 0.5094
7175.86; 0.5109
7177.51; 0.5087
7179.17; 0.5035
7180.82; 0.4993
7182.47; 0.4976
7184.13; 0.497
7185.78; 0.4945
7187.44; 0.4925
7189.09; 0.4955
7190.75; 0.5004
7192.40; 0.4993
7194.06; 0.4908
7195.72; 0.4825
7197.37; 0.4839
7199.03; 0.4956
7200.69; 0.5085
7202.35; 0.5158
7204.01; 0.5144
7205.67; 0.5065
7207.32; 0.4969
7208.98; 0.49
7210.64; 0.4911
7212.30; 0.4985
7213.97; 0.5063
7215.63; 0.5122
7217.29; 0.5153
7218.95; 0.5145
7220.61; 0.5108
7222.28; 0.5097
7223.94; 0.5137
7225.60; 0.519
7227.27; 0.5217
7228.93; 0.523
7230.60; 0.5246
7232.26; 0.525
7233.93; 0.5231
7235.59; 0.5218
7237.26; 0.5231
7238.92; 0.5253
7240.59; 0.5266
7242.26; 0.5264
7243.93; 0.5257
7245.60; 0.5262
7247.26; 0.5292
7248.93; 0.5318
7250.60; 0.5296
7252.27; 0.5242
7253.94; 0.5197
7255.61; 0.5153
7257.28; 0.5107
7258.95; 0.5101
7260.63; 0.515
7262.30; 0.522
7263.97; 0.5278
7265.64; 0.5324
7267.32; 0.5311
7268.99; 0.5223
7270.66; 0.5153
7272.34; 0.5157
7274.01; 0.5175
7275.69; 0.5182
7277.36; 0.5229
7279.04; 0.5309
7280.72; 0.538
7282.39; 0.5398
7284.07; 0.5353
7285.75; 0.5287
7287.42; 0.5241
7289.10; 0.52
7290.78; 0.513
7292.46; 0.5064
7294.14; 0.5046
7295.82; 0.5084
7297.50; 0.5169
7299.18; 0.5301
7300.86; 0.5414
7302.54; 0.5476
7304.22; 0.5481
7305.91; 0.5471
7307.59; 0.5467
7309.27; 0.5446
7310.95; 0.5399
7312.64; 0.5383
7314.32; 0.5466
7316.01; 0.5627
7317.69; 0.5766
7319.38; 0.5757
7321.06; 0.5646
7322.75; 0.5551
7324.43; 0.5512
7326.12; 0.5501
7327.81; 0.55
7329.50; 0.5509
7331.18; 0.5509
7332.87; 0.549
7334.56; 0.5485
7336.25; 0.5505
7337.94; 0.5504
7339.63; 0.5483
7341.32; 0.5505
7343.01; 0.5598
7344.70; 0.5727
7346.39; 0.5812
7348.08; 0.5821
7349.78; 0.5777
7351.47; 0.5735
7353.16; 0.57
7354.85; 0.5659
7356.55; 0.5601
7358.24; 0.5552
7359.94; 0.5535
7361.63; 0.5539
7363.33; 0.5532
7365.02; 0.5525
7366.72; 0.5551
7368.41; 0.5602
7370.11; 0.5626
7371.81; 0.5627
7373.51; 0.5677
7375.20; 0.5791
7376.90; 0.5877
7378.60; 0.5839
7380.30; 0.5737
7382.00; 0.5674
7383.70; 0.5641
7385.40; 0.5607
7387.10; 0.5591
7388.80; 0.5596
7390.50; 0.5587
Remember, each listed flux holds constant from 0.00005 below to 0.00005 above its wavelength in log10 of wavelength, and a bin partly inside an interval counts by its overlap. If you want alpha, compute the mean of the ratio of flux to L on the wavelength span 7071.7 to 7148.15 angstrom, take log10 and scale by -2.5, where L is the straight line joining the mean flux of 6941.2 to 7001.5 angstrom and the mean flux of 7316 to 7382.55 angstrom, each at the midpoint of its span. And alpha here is 0.11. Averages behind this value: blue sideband 0.547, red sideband 0.562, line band 0.497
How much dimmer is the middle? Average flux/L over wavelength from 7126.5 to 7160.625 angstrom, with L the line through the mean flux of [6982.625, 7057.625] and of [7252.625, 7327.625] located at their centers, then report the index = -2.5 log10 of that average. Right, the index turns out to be 0.10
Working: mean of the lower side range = 0.55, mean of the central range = 0.492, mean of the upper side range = 0.533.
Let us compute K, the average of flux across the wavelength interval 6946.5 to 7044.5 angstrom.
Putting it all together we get 0.548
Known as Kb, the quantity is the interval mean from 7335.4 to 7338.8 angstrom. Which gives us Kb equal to 0.55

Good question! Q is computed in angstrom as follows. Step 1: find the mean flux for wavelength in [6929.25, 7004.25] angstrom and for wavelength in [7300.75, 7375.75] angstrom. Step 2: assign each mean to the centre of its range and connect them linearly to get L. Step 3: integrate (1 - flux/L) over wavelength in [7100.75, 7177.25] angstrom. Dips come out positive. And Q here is 7.3 angstrom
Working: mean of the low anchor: 0.544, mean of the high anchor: 0.558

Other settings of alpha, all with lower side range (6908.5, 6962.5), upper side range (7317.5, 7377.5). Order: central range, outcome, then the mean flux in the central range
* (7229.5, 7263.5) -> 0.07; 0.523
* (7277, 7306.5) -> 0.06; 0.528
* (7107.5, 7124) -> 0.10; 0.499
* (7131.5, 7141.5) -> 0.17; 0.472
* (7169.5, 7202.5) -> 0.11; 0.5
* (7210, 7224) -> 0.10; 0.508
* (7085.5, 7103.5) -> 0.09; 0.502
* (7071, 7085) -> 0.07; 0.514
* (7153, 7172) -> 0.09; 0.508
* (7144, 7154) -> 0.10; 0.504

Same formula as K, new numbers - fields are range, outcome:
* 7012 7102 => 0.531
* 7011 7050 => 0.552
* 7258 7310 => 0.526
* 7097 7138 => 0.494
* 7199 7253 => 0.516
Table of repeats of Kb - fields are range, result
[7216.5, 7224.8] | 0.513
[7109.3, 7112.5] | 0.502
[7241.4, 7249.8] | 0.528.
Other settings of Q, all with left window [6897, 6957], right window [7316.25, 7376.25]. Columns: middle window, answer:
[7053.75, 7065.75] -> 0.33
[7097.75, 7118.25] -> 1.71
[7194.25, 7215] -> 2.06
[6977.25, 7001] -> 0.02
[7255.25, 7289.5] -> 2.07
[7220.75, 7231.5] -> 0.72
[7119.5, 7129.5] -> 1.12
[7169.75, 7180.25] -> 0.85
